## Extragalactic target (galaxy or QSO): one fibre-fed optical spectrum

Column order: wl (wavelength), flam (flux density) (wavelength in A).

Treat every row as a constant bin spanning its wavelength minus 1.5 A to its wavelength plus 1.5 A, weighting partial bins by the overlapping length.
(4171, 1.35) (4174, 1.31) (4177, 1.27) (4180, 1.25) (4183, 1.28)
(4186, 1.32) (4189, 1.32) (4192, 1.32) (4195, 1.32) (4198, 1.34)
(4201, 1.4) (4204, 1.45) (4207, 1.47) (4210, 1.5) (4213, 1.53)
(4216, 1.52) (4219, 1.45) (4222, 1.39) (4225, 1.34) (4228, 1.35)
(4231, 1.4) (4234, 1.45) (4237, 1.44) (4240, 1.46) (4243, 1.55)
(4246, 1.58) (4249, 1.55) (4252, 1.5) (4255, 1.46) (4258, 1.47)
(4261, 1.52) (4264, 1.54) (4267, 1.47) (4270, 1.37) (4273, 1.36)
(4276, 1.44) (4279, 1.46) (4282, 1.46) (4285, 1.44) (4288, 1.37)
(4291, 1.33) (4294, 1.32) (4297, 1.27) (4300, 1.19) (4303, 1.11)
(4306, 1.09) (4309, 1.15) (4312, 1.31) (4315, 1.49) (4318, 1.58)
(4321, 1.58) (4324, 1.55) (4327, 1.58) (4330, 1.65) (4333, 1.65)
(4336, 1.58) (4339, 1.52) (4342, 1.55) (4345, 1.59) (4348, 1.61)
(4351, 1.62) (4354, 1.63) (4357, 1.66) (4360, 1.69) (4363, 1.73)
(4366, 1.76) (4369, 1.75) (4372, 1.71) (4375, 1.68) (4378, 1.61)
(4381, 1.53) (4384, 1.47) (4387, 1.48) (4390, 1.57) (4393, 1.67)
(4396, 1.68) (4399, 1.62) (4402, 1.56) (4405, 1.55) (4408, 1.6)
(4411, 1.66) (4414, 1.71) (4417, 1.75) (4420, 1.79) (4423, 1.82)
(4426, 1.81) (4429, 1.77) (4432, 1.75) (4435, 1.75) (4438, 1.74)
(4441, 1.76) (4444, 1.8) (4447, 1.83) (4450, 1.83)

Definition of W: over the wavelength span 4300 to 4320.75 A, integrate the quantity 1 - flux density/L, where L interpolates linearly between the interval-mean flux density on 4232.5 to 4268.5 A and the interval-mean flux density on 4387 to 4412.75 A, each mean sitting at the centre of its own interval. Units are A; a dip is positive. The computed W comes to 3.28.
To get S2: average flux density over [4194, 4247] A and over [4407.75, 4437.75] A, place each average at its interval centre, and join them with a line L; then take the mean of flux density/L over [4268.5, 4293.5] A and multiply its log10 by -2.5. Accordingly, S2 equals 0.10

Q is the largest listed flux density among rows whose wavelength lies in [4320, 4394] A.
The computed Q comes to 1.76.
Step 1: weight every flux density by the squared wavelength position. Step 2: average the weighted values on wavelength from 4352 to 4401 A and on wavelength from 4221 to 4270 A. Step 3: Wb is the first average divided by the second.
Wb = 1.19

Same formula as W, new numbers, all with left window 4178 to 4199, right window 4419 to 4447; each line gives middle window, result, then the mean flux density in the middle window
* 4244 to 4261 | -1.01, 1.51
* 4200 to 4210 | -0.85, 1.45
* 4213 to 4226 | -0.72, 1.44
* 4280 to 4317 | 5.30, 1.3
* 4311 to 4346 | 0.48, 1.56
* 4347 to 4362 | -0.17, 1.65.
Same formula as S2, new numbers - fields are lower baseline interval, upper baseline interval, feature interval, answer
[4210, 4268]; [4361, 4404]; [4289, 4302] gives 0.201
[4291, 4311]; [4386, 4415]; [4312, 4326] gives -0.194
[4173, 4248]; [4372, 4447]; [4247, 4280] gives 0.004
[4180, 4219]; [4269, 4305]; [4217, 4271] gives -0.074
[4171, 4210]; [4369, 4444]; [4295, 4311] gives 0.279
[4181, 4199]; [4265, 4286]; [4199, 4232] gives -0.068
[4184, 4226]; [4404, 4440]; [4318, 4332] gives -0.005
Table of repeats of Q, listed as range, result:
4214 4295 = 1.58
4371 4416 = 1.71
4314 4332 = 1.65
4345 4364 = 1.73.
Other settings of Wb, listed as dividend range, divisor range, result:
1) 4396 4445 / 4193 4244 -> 1.31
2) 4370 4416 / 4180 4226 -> 1.26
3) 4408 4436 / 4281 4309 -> 1.45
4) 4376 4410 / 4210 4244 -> 1.18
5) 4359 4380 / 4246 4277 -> 1.21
